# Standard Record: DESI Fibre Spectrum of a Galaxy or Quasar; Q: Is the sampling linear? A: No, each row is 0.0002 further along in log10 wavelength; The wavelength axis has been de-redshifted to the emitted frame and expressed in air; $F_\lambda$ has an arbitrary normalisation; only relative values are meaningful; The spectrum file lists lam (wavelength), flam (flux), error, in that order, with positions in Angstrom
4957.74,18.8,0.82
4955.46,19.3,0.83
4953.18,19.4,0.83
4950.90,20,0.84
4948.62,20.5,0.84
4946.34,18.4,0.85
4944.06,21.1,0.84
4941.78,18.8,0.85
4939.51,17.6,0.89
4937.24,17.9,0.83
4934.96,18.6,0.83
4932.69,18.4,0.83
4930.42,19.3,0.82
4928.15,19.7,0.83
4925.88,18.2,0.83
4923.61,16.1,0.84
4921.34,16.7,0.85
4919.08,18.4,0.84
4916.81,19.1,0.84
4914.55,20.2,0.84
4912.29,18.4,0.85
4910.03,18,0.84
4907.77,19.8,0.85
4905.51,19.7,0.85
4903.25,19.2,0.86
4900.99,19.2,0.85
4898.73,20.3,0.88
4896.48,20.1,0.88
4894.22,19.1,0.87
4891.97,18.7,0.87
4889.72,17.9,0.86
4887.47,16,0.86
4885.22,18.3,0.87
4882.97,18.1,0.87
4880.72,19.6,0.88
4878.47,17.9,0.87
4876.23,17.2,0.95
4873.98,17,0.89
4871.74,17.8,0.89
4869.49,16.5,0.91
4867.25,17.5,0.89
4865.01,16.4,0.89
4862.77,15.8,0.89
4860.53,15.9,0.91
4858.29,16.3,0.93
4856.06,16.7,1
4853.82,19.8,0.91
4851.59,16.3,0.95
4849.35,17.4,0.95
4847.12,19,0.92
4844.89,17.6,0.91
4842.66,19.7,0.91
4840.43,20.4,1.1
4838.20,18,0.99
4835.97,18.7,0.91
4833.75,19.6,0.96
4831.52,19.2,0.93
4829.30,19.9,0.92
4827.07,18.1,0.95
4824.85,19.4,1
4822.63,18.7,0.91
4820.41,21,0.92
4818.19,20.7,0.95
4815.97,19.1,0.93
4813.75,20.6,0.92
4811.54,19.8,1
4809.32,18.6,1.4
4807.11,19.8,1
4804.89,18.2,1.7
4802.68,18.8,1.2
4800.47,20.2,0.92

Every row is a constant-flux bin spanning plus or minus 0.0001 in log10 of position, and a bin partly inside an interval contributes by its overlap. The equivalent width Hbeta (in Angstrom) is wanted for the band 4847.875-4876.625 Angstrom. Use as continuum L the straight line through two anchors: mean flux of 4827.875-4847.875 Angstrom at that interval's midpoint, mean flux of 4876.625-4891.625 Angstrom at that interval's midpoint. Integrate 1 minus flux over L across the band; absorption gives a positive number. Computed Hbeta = 2.4 Angstrom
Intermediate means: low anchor 19.1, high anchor 18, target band 17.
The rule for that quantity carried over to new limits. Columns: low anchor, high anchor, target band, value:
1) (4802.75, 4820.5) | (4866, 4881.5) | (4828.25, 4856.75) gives -0.1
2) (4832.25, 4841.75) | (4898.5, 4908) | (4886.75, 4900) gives 0.5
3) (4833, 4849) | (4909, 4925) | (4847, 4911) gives 1.9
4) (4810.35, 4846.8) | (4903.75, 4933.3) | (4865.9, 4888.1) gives 1.6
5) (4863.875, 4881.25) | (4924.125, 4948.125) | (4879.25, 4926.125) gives -1.5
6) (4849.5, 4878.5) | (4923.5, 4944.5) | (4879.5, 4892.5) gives -0.4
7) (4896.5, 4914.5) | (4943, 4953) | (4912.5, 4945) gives 1.8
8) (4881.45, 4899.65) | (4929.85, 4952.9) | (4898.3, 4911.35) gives -0.4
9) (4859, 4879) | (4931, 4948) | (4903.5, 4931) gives -0.7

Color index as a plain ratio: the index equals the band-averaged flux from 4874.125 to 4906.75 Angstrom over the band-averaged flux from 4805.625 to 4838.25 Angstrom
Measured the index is 0.96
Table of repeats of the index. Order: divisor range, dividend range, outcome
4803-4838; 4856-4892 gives 0.89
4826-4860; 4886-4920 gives 1.03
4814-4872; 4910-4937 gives 1.01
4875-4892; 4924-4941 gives 1.03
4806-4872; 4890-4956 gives 1.03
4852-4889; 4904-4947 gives 1.08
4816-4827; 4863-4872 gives 0.86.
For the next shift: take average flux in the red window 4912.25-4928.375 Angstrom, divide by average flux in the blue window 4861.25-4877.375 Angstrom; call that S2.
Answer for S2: 1.1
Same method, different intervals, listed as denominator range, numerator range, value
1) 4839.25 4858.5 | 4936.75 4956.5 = 1.06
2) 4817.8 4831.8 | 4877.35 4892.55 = 0.92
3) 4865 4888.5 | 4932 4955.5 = 1.09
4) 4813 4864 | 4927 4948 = 1.02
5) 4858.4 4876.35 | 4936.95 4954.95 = 1.15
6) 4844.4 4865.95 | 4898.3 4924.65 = 1.09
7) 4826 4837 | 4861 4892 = 0.91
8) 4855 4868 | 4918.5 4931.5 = 1.10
